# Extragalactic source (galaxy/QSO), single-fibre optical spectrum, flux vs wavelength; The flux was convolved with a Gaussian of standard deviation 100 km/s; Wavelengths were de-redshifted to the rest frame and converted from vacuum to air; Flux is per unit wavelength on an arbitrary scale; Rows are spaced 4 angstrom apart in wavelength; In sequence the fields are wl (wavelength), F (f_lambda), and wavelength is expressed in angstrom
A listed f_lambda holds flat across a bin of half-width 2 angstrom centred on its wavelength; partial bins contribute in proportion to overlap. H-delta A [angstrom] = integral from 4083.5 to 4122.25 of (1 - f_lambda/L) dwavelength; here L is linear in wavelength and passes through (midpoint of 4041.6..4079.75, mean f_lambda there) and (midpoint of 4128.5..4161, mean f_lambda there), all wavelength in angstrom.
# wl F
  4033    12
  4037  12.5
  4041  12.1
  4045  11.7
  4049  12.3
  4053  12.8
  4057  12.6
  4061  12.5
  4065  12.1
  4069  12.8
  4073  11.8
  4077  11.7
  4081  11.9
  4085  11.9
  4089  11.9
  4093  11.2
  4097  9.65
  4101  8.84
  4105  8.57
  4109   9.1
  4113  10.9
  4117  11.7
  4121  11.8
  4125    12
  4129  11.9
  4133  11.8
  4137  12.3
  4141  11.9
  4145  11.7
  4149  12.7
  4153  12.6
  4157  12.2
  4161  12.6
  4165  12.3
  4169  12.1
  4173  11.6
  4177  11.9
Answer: 5.4 angstrom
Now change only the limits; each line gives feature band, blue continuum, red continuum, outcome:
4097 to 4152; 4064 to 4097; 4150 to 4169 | 4.5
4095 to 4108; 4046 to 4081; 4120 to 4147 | 3.3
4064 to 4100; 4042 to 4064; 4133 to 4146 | 1.9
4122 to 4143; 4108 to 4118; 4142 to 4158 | -0.9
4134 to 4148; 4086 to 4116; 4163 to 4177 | -1.0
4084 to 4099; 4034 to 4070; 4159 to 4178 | 1.4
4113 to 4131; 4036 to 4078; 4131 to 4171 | 0.7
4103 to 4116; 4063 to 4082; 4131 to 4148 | 2.5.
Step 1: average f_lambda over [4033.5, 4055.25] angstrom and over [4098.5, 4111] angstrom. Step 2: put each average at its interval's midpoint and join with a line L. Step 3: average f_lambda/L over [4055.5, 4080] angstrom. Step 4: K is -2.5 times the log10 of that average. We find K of -0.12 mag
